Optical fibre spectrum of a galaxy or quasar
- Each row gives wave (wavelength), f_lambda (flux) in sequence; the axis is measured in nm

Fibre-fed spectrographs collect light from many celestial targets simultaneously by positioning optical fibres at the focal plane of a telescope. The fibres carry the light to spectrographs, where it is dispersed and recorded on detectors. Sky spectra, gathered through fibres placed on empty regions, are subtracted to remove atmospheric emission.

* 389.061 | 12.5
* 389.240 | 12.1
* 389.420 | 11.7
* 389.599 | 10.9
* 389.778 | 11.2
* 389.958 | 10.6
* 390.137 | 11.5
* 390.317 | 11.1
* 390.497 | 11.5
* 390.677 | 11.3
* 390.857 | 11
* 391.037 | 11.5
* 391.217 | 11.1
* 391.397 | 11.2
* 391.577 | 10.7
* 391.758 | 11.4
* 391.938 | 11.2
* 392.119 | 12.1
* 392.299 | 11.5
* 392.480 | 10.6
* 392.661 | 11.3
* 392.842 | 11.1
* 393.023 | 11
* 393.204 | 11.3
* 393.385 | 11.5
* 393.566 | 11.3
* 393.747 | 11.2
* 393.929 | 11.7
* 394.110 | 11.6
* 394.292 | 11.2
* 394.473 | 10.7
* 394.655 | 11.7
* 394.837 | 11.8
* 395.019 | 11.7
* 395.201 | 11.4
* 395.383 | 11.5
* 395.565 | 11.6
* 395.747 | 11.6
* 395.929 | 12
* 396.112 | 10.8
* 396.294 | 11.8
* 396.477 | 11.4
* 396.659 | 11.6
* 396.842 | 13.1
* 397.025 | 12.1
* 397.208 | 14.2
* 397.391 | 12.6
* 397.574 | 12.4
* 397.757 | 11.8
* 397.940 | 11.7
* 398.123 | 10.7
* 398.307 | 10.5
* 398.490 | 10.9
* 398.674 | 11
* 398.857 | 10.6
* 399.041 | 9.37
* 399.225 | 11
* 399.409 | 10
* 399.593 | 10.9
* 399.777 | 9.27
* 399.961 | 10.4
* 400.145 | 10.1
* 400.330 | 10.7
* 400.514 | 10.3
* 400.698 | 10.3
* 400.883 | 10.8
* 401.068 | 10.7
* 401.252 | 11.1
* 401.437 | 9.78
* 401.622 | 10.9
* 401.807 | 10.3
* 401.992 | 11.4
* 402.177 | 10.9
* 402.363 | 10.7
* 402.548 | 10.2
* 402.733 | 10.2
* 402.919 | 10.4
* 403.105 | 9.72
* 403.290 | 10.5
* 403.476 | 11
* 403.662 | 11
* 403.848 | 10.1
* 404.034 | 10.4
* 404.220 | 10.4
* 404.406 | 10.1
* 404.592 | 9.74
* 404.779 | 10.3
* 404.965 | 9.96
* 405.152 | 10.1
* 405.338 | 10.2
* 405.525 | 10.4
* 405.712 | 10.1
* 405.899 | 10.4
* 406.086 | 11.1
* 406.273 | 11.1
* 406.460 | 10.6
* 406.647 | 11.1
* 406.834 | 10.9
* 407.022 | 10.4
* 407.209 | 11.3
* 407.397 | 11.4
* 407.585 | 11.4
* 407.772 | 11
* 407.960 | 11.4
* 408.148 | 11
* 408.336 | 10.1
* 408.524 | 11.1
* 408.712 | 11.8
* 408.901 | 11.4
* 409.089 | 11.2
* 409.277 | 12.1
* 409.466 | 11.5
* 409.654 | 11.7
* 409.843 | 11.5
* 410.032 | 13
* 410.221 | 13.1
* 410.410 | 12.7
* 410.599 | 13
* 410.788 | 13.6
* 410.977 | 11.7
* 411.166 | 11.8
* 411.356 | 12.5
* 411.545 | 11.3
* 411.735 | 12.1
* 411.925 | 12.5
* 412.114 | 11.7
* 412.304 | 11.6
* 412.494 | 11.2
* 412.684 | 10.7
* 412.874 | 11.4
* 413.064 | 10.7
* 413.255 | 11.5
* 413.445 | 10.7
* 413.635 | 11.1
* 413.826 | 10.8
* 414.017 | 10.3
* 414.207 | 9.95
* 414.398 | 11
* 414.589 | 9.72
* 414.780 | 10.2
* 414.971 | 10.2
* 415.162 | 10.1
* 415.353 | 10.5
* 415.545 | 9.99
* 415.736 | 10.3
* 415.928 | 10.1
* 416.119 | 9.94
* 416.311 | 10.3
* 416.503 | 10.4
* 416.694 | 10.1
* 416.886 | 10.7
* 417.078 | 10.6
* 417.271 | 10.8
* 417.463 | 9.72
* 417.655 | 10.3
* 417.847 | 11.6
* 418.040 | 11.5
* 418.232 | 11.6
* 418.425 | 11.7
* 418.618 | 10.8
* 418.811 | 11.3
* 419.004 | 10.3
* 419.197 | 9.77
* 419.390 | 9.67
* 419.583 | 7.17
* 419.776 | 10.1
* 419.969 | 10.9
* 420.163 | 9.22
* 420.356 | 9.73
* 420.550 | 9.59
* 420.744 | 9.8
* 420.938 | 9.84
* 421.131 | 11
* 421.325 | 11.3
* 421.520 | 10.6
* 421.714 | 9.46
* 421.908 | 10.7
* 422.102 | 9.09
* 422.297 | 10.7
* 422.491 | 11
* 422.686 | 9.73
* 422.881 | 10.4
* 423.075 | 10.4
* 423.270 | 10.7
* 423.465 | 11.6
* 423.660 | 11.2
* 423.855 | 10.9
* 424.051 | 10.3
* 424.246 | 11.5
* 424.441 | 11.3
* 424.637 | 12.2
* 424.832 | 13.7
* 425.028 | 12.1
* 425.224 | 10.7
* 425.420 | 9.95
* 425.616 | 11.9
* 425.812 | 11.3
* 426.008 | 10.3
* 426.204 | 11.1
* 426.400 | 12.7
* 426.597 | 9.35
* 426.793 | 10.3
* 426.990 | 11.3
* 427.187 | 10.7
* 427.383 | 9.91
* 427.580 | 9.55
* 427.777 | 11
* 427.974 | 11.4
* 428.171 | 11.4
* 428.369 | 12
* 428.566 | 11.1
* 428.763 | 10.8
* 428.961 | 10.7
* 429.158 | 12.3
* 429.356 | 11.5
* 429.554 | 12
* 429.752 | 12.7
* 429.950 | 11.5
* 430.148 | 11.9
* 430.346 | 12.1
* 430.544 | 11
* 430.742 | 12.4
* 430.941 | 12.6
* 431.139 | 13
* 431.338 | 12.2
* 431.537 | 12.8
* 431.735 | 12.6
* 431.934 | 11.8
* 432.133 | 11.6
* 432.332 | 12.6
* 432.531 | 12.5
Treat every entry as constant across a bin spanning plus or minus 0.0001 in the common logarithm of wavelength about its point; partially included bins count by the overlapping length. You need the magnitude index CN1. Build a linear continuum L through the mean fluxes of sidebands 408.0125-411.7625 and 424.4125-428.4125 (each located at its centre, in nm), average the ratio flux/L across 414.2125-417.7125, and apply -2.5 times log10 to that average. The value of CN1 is 0.13 mag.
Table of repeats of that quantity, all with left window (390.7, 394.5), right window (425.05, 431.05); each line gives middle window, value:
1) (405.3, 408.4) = 0.04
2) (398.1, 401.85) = 0.08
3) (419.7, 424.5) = 0.08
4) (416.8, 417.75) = 0.08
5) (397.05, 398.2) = -0.09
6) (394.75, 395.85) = -0.03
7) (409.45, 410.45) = -0.09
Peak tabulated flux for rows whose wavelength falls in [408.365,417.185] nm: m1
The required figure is 13.6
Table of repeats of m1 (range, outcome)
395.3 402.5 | 14.2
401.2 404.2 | 11.4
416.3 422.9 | 11.7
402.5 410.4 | 13.1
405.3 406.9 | 11.1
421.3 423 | 11.3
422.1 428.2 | 13.7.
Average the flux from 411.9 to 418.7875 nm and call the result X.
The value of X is 10.7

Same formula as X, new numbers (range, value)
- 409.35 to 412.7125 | 12.1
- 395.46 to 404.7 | 10.9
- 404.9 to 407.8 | 10.7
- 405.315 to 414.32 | 11.4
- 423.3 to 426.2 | 11.3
